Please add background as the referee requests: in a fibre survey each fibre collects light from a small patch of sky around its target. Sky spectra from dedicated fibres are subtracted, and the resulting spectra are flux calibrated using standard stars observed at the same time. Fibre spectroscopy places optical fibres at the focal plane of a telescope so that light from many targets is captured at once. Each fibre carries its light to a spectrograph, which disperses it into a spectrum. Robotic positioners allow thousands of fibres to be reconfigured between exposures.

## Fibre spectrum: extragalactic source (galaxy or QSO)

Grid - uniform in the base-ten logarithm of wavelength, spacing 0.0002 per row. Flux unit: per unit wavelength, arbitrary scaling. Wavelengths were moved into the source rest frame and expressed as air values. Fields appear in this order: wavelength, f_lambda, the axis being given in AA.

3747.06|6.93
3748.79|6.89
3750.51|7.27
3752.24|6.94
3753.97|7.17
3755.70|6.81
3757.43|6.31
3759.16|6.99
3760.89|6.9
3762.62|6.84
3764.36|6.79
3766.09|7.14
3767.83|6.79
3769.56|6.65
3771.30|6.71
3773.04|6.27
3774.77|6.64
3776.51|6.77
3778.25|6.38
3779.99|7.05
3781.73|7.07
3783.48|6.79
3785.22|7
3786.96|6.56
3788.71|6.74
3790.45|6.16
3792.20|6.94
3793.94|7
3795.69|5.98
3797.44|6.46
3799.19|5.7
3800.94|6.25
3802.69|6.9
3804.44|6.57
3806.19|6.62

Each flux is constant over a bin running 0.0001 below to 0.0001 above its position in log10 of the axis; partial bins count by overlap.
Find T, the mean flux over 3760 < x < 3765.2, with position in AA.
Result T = 6.84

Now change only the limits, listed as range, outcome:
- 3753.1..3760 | 6.82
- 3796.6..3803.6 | 6.33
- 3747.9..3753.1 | 7.03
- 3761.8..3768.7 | 6.89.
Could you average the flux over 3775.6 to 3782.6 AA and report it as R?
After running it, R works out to 6.82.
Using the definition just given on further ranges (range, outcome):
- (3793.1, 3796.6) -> 6.48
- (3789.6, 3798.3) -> 6.51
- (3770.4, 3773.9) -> 6.48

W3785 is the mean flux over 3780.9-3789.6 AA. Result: 6.83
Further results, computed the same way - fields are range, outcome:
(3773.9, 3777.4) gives 6.71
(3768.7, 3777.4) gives 6.61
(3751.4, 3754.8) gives 7.05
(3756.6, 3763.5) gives 6.76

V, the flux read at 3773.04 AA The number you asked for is 6.27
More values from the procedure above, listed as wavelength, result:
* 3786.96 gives 6.56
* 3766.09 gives 7.14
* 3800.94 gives 6.25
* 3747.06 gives 6.93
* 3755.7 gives 6.81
